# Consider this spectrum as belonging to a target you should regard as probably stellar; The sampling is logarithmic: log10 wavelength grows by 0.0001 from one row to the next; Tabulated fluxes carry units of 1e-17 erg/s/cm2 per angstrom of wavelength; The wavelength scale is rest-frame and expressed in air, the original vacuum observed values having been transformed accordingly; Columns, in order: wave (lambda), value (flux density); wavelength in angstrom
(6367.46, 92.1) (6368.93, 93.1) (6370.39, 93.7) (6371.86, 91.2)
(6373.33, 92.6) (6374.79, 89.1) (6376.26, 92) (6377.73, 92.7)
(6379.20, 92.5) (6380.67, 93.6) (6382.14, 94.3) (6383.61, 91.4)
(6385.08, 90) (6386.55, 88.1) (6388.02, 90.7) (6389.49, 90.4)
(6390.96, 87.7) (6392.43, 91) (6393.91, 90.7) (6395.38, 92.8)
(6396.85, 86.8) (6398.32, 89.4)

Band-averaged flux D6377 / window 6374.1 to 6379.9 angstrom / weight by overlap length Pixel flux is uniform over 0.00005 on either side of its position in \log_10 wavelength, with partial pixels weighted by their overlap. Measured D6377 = 91.5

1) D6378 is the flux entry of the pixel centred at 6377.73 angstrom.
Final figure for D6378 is 92.7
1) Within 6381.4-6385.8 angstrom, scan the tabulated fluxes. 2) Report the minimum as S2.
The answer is 90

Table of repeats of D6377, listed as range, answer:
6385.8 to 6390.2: 89.8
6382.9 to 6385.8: 90.7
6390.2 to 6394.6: 89.7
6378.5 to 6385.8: 92.3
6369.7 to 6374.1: 92.5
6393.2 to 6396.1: 91.8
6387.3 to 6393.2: 89.9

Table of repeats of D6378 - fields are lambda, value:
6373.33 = 92.6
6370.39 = 93.7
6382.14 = 94.3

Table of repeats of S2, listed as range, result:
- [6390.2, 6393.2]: 87.7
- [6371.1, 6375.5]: 89.1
